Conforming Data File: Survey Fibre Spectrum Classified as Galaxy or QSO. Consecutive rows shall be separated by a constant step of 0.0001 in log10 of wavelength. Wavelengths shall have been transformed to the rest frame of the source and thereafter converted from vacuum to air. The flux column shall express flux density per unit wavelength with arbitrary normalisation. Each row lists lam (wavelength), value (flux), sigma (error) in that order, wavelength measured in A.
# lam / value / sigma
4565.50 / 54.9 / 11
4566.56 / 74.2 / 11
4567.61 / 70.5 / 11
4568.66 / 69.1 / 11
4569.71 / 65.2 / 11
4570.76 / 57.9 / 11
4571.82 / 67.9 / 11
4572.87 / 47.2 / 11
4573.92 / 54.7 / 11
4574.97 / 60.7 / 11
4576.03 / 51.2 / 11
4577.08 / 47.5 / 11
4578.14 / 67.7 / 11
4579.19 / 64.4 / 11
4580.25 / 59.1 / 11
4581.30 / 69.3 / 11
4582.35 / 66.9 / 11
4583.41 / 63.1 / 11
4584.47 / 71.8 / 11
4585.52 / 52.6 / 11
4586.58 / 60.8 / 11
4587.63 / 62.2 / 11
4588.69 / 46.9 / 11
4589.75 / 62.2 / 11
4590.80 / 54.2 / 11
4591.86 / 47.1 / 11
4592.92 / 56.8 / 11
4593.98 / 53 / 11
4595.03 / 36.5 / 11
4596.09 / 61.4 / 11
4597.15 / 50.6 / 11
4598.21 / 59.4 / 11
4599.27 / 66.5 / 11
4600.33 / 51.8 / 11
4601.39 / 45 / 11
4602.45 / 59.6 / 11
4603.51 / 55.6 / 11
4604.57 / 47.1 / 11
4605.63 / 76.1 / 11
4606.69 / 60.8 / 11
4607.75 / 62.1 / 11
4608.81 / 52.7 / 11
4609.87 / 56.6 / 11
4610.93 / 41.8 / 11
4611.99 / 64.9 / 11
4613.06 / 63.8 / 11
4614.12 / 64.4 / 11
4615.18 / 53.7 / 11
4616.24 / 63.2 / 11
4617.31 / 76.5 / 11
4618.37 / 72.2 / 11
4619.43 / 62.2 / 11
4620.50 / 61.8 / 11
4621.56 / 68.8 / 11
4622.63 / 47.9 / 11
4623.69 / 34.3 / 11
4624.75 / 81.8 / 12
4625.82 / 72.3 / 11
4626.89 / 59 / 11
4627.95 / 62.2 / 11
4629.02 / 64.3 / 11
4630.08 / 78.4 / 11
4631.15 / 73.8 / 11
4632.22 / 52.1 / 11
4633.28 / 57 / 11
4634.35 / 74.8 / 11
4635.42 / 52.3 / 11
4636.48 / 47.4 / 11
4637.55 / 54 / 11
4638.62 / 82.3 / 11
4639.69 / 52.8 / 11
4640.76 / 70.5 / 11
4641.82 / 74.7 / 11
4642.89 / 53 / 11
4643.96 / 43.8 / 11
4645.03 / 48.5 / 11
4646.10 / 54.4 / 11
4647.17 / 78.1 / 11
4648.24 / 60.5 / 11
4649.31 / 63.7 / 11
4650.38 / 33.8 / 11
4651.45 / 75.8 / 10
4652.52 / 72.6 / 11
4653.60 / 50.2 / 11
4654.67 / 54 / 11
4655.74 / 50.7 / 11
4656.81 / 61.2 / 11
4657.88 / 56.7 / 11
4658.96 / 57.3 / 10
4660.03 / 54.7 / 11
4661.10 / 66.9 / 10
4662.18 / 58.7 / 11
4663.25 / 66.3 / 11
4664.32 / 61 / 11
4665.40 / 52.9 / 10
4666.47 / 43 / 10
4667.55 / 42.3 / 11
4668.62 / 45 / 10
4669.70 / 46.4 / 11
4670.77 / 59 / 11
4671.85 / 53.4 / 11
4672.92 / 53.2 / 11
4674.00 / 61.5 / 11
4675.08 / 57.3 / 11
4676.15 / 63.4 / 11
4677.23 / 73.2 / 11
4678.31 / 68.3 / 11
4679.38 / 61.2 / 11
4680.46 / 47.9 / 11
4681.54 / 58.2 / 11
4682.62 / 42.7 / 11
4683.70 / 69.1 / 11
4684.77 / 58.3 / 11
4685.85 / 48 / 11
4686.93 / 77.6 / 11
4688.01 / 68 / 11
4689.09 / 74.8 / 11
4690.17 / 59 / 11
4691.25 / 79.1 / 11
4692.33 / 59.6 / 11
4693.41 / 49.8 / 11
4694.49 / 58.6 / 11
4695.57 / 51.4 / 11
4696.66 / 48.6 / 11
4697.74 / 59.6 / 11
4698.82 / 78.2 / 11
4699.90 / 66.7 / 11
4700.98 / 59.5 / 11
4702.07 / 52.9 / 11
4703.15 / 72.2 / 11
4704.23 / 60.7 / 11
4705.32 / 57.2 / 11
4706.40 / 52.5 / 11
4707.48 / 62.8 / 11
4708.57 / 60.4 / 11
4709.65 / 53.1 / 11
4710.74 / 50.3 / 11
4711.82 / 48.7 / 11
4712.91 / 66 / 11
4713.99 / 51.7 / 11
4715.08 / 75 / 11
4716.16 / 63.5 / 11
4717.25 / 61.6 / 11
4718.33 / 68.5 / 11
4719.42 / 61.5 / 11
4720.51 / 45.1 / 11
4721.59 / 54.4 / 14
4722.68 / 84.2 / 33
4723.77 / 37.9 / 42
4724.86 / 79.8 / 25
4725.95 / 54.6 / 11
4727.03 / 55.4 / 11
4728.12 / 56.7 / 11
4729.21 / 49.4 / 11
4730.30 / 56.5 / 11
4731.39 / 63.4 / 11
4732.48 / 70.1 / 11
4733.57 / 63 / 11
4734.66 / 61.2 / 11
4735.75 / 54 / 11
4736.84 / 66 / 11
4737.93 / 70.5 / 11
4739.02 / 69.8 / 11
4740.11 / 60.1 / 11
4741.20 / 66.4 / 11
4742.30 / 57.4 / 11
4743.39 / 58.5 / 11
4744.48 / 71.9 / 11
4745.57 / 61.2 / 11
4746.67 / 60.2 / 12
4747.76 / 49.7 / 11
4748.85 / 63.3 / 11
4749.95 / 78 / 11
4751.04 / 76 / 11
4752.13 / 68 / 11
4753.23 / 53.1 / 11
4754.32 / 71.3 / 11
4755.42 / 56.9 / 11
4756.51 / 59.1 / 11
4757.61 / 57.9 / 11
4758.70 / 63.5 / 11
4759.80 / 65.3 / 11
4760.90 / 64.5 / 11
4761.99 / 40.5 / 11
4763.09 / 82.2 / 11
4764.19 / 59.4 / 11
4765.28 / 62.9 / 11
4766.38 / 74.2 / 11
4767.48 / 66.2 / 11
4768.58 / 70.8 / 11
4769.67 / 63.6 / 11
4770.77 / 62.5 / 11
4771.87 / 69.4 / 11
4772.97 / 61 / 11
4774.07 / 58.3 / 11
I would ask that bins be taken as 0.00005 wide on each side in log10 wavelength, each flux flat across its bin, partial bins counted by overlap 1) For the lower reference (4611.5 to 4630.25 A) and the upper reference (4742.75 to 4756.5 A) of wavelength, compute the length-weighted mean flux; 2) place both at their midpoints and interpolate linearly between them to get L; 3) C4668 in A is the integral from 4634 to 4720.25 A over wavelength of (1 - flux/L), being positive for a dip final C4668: 6.11 A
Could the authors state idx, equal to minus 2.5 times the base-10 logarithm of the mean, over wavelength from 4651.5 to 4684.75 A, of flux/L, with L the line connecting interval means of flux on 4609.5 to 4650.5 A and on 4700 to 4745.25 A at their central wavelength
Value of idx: 0.07 mag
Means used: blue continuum 61.3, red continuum 60.7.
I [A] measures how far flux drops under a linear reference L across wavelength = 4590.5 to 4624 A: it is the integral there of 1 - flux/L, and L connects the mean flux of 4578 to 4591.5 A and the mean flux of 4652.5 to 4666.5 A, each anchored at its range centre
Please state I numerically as 1.6 A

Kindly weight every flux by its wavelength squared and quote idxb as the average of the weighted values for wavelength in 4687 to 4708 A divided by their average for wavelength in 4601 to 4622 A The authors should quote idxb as 1.1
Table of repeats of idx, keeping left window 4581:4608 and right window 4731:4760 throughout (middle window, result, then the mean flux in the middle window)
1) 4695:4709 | 0.03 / 60.2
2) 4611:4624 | -0.05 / 60.9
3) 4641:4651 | 0.04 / 57.3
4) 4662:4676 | 0.12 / 54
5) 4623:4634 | -0.08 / 63.5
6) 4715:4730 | 0.05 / 60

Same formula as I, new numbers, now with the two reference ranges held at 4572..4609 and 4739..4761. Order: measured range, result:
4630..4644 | -0.69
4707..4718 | 0.43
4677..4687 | 0.25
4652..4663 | 0.25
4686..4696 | -0.43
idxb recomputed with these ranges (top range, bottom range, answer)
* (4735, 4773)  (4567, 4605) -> 1.19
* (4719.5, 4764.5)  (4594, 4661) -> 1.09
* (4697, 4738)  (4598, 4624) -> 1.07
